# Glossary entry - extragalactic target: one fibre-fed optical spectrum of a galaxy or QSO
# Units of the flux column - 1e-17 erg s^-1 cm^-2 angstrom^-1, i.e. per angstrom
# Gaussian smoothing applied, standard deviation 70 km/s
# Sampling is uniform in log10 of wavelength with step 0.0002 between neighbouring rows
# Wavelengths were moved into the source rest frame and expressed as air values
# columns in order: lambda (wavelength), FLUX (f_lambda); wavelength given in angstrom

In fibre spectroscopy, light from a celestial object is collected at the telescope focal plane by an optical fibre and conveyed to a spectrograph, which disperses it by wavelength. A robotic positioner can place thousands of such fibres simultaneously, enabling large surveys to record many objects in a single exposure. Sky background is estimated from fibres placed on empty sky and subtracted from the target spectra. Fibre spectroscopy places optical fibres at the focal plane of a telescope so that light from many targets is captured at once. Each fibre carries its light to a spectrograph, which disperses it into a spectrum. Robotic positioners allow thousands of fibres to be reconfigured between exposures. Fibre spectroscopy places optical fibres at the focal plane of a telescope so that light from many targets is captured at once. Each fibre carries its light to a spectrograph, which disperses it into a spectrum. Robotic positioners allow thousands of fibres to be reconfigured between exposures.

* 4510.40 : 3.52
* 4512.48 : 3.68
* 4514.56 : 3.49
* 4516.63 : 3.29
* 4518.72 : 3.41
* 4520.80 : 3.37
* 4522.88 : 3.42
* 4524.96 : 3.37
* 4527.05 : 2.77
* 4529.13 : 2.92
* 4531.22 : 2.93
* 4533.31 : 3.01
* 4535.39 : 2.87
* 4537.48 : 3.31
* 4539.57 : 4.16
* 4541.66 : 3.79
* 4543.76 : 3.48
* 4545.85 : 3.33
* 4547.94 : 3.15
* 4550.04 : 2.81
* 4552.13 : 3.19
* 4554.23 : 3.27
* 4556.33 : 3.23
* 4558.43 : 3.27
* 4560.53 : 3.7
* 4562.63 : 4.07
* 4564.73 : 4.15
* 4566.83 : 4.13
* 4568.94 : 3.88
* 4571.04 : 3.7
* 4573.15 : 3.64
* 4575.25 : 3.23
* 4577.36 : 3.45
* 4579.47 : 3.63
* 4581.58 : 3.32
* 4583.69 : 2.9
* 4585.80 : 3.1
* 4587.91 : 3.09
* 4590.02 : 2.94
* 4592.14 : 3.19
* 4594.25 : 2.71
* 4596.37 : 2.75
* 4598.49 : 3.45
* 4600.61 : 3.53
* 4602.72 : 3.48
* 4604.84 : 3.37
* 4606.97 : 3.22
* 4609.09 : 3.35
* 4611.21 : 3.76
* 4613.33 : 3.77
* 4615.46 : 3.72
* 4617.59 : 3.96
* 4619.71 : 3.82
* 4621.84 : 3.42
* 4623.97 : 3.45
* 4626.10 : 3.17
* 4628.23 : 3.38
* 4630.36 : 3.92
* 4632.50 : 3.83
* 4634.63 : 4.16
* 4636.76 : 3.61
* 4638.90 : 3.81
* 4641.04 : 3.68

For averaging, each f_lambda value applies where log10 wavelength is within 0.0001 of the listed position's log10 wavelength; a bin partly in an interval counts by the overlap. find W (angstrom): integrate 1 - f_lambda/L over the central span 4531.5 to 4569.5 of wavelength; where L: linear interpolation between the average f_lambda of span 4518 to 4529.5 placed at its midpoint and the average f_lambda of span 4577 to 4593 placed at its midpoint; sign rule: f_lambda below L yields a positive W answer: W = -3.1 angstrom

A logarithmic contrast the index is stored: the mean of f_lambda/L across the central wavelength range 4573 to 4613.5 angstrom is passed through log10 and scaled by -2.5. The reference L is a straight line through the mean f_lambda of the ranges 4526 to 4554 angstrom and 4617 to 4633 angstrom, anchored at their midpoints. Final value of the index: 0.06 mag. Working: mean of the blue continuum 3.21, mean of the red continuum 3.6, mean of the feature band 3.28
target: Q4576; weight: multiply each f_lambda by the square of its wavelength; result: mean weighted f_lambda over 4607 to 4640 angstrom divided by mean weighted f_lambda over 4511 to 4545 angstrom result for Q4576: 1.15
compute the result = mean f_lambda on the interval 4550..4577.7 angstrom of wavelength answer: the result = 3.58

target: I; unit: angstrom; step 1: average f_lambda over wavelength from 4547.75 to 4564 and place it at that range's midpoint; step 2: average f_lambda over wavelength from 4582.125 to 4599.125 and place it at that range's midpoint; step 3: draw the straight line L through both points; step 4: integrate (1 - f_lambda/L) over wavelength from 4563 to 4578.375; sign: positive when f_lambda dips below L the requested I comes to -2.6 angstrom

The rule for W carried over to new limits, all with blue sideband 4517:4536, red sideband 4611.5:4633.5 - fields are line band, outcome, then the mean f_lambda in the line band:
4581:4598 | 2.3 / 3.01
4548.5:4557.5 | 0.4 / 3.13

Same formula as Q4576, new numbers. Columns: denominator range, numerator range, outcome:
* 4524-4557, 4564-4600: 1.06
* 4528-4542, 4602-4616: 1.12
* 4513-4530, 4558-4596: 1.08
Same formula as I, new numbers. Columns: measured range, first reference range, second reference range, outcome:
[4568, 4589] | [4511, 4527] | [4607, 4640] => 0.9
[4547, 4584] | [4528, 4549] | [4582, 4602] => -3.6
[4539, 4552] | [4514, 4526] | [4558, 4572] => 0.9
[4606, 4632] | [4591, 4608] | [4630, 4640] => -0.2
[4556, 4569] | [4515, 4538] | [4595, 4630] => -2.0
